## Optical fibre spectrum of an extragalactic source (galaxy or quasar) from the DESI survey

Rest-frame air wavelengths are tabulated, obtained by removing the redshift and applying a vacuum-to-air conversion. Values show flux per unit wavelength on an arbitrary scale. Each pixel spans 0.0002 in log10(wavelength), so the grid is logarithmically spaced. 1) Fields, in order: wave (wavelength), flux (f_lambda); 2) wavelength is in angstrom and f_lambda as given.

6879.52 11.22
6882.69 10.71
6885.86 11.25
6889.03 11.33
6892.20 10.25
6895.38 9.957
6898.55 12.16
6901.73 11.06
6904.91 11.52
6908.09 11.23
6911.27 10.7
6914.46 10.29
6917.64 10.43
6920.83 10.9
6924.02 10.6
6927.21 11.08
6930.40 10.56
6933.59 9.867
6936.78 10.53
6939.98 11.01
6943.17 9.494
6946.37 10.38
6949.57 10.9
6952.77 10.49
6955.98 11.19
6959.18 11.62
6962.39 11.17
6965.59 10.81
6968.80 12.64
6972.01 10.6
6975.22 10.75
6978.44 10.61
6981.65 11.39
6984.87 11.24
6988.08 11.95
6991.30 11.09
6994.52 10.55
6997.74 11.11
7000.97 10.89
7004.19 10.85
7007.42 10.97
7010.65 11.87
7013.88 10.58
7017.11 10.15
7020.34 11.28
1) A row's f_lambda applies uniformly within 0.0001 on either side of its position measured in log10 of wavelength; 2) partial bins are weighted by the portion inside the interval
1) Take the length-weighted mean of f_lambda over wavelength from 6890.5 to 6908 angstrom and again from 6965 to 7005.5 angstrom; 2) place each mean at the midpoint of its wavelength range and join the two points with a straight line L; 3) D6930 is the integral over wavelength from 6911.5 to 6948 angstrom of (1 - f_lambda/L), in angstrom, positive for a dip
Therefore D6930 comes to 1.9 angstrom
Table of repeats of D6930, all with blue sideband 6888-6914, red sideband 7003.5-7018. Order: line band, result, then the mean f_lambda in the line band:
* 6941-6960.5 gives 0.5 angstrom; 10.7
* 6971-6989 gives -0.2 angstrom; 11.1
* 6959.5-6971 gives -0.6 angstrom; 11.5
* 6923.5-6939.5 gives 0.6 angstrom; 10.6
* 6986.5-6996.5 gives -0.2 angstrom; 11.2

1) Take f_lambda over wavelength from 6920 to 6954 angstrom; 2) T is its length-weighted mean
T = 10.5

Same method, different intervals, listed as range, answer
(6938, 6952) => 10.5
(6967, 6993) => 11.3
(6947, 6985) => 11.1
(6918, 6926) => 10.7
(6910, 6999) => 10.9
